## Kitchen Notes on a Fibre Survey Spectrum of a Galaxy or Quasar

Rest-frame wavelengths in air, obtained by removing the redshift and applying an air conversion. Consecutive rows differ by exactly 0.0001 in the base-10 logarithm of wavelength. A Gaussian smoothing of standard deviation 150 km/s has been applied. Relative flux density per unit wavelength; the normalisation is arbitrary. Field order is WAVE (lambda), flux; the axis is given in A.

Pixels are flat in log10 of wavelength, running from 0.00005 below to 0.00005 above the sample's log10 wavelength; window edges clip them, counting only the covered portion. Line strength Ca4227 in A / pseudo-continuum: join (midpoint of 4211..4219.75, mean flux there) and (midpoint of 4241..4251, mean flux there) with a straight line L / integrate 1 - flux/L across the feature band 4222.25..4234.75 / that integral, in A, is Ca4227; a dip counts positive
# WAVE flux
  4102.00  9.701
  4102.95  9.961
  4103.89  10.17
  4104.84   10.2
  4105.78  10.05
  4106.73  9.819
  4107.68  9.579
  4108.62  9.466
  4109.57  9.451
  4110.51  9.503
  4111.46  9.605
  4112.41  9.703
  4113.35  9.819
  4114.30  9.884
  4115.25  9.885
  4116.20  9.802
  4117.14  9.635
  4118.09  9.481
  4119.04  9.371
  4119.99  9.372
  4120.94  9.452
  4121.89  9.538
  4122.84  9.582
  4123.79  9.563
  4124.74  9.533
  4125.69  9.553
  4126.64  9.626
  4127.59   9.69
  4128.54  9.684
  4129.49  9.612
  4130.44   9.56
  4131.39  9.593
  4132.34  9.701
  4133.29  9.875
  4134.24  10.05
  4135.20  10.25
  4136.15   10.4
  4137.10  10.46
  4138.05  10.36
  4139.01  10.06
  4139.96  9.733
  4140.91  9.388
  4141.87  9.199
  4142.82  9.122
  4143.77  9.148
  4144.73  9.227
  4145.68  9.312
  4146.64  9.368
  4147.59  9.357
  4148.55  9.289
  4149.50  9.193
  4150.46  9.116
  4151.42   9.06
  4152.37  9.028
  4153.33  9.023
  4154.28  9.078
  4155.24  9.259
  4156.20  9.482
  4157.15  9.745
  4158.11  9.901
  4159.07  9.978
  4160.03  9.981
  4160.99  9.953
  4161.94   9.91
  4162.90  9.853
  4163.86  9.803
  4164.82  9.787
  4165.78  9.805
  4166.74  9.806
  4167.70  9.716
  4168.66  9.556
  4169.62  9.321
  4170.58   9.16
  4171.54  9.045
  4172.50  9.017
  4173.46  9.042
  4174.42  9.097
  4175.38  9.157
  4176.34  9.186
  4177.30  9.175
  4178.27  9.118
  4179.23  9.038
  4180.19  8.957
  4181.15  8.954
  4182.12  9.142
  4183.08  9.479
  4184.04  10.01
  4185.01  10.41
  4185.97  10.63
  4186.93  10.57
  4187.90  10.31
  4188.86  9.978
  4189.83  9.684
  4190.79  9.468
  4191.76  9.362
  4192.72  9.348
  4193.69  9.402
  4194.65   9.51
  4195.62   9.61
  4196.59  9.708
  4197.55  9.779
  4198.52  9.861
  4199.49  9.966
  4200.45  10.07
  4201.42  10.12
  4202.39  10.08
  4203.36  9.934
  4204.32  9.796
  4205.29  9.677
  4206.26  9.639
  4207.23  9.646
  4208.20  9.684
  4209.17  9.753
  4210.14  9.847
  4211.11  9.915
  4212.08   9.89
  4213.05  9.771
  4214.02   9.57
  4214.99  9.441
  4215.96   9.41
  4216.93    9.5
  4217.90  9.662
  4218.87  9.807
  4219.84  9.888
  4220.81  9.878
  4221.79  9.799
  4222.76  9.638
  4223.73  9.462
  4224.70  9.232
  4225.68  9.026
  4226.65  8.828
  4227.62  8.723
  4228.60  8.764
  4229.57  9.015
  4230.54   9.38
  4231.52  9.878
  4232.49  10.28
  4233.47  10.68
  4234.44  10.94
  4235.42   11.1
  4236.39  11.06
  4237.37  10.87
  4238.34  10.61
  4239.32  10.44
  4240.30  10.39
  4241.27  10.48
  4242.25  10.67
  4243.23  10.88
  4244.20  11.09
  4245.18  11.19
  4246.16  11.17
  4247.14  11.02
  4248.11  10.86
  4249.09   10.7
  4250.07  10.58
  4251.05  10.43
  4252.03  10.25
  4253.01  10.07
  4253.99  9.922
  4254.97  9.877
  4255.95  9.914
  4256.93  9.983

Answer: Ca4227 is 0.83 A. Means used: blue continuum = 9.67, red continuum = 10.9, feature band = 9.51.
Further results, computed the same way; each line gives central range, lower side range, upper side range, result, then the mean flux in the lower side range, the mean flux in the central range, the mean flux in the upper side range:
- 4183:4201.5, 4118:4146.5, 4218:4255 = 0.16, 9.65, 9.87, 10.2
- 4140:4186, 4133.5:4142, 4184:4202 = 2.47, 10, 9.42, 9.88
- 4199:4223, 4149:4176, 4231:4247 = 1.14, 9.46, 9.78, 10.7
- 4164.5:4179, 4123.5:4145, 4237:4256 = 0.99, 9.72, 9.32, 10.6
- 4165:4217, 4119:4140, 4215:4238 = 0.85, 9.77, 9.62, 9.78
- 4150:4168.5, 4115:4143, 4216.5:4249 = 0.45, 9.71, 9.59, 10.1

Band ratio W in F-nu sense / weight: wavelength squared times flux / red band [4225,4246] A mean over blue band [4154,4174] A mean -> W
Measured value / 1.10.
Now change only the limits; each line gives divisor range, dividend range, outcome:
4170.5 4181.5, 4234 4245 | 1.22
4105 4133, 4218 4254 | 1.12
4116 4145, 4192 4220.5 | 1.04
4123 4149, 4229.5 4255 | 1.15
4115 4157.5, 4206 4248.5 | 1.10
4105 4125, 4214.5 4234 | 1.04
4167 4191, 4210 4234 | 1.03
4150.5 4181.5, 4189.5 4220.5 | 1.05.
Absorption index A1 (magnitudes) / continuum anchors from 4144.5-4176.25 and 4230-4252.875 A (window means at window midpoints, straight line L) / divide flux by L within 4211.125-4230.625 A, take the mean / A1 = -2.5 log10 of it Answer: 0.10 mag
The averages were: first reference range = 9.44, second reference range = 10.6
